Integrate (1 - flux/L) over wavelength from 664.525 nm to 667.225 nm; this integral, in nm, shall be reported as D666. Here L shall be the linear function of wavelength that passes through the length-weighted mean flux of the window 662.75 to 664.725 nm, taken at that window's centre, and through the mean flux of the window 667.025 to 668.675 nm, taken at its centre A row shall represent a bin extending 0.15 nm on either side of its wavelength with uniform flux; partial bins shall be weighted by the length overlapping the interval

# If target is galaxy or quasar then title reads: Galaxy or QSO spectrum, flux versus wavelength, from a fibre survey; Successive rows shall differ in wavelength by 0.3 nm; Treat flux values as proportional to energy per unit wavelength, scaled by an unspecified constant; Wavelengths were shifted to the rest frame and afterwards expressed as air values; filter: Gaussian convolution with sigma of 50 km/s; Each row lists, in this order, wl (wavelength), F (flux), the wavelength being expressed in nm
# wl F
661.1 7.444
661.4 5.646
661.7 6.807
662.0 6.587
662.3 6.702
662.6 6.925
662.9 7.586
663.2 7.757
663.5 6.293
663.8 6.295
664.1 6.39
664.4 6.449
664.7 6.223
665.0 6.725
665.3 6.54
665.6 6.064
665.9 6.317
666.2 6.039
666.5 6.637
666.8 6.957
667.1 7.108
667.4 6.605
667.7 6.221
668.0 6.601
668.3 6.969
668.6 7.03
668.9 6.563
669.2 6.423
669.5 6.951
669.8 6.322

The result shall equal 0.092 nm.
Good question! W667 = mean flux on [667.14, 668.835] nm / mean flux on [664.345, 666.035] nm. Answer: 1.05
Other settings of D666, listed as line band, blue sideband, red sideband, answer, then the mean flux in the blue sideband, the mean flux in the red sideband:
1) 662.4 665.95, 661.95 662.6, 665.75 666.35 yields -0.10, 6.72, 6.18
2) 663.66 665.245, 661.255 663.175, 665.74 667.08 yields 0.05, 6.78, 6.54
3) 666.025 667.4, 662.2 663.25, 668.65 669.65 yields 0.04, 7.22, 6.68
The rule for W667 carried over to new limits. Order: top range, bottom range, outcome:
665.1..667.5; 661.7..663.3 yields 0.93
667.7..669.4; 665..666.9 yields 1.04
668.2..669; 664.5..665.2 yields 1.06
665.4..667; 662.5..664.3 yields 0.94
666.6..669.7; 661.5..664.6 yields 1.00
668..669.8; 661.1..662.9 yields 1.01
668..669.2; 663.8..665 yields 1.06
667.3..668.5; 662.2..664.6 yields 0.97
